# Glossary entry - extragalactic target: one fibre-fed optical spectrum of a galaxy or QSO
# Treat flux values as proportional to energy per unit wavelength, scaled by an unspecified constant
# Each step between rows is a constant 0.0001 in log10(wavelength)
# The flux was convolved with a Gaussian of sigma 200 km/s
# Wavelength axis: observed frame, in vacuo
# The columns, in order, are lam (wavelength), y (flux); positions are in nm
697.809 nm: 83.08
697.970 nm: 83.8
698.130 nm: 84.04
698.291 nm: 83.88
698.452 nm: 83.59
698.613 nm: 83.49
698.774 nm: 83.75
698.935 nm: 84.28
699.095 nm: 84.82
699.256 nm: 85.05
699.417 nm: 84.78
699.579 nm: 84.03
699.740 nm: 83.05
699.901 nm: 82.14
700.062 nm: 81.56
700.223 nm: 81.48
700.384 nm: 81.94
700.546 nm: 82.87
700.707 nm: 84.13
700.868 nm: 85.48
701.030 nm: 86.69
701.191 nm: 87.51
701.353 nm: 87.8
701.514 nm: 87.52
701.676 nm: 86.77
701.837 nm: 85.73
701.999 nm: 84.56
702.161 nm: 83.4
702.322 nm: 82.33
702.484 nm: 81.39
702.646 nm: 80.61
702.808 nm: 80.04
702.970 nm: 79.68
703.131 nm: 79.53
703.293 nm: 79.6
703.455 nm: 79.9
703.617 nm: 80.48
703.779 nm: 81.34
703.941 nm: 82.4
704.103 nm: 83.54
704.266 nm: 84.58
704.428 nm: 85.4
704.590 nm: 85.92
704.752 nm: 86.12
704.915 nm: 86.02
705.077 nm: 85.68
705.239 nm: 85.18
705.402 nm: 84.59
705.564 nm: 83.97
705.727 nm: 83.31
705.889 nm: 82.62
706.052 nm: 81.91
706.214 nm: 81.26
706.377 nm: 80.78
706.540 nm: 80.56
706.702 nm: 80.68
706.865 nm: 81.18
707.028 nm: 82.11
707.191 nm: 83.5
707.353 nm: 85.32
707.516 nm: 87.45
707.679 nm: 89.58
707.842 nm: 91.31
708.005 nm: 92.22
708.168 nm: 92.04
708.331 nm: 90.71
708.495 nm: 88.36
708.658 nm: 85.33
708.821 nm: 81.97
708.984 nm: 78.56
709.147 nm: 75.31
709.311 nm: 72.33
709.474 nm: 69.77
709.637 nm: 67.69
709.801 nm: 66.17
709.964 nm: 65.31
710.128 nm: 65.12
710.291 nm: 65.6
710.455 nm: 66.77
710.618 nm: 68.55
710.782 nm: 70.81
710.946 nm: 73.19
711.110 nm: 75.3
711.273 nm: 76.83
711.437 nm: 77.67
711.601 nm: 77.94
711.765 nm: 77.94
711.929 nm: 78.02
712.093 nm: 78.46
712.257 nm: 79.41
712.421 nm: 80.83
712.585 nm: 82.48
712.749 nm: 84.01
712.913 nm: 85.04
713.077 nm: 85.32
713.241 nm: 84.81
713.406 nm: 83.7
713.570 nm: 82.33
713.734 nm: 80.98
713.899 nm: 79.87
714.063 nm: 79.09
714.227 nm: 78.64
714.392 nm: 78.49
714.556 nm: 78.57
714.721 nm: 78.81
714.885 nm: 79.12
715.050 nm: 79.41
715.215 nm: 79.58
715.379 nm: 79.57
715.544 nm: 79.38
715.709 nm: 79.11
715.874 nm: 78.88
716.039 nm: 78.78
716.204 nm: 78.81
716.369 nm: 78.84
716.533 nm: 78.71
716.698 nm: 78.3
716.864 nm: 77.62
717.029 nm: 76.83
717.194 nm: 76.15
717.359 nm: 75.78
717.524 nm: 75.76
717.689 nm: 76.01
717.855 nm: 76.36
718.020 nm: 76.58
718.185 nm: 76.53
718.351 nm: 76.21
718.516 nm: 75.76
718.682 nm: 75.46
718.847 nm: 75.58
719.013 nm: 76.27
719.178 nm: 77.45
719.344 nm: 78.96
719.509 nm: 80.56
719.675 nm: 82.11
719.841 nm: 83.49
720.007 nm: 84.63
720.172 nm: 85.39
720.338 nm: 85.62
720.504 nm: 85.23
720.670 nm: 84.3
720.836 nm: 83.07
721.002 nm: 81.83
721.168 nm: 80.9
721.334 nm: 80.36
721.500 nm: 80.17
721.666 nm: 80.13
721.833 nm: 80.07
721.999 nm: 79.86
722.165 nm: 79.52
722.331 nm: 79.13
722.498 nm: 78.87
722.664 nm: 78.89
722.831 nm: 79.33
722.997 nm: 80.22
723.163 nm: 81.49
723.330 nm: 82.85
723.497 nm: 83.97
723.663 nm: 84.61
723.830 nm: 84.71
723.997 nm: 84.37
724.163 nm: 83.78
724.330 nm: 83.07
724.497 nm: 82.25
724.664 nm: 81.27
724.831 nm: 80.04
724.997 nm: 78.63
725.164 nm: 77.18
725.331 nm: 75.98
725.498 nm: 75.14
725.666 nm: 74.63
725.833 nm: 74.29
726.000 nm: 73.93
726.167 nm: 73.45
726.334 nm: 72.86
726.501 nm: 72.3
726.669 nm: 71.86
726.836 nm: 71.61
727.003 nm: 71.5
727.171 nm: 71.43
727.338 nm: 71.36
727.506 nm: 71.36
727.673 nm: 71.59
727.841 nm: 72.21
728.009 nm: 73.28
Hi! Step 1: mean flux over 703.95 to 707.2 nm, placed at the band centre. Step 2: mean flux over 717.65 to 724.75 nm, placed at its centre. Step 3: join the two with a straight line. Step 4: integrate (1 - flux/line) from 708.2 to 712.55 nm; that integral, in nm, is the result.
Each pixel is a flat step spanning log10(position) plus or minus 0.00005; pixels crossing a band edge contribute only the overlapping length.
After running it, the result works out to 0.38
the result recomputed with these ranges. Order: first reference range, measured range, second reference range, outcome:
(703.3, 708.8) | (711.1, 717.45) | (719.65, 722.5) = 0.28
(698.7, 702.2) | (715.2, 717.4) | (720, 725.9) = 0.10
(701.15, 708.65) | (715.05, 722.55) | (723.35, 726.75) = 0.09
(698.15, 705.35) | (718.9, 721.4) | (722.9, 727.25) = -0.09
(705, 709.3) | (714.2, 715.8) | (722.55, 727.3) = 0.05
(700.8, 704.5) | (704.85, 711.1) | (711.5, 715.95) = 0.17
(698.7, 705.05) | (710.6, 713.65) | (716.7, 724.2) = 0.09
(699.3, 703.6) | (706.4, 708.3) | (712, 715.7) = -0.09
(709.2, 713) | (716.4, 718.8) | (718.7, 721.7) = 0.08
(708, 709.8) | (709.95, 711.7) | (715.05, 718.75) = 0.18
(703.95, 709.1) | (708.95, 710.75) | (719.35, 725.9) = 0.32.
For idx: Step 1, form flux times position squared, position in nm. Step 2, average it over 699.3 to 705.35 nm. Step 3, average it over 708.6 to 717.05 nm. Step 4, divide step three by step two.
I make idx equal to 0.95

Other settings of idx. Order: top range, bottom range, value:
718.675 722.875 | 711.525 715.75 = 1.02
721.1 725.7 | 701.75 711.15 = 1.05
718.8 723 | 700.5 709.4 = 1.01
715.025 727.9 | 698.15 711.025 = 1.01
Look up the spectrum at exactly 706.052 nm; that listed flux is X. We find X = 81.91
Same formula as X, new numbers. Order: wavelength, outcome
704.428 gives 85.4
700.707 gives 84.13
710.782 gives 70.81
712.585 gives 82.48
